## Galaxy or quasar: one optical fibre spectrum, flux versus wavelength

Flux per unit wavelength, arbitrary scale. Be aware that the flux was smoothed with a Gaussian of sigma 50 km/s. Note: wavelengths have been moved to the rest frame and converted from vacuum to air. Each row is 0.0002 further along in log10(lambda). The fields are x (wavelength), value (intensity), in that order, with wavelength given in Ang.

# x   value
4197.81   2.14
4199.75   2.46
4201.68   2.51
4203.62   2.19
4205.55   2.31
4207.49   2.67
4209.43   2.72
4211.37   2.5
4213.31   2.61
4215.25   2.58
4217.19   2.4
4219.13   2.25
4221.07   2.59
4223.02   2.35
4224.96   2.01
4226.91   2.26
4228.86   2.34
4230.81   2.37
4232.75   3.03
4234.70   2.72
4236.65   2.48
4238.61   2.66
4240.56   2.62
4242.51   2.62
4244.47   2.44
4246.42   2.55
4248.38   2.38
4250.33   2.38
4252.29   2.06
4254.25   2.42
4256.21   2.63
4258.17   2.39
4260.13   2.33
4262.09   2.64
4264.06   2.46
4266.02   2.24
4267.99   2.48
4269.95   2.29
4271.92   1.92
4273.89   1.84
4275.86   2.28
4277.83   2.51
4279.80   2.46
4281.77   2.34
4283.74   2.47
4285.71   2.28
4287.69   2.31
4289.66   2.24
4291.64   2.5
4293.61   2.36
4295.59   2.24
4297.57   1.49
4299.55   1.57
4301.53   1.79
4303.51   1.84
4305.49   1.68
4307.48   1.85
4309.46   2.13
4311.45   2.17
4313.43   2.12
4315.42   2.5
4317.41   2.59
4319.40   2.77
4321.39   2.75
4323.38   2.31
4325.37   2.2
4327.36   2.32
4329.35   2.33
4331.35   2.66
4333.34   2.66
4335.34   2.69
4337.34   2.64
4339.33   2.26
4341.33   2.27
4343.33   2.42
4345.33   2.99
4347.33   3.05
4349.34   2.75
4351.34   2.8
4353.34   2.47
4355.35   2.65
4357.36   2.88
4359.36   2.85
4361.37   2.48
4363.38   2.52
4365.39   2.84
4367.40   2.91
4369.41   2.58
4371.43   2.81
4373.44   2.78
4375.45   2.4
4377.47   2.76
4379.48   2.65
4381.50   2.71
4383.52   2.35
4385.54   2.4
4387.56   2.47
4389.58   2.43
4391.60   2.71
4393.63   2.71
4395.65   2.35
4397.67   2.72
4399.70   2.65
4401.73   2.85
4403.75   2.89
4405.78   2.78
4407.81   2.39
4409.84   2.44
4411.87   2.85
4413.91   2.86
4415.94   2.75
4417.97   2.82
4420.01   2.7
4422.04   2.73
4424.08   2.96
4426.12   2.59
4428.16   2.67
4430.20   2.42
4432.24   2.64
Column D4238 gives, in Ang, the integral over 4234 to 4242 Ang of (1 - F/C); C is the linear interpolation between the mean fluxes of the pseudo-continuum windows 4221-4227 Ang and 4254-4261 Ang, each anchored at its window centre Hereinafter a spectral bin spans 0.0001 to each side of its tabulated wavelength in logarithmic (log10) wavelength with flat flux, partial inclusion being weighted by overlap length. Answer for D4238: -0.94 Ang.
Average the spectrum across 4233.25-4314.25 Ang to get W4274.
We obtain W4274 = 2.28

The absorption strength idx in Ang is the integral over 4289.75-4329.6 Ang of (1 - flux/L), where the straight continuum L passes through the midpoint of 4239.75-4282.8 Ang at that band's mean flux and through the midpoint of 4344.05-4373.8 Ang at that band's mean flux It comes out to 6.1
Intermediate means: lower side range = 2.38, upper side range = 2.75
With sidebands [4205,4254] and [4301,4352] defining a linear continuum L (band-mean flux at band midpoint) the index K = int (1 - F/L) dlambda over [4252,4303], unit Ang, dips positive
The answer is 4.05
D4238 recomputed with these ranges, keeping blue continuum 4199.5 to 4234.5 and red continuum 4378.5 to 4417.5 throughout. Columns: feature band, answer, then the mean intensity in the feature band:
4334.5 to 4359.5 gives -0.8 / 2.67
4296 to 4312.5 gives 4.6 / 1.83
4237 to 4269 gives 0.5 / 2.46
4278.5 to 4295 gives 1.0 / 2.37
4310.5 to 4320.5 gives 0.5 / 2.43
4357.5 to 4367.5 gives -0.5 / 2.72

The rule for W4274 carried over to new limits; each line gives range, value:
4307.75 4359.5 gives 2.53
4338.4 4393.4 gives 2.64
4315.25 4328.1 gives 2.49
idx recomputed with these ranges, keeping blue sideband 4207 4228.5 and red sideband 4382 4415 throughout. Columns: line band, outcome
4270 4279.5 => 1.2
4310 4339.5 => 0.9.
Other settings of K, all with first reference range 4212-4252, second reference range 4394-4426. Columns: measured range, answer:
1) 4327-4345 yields 0.8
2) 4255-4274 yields 1.3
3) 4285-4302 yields 3.1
